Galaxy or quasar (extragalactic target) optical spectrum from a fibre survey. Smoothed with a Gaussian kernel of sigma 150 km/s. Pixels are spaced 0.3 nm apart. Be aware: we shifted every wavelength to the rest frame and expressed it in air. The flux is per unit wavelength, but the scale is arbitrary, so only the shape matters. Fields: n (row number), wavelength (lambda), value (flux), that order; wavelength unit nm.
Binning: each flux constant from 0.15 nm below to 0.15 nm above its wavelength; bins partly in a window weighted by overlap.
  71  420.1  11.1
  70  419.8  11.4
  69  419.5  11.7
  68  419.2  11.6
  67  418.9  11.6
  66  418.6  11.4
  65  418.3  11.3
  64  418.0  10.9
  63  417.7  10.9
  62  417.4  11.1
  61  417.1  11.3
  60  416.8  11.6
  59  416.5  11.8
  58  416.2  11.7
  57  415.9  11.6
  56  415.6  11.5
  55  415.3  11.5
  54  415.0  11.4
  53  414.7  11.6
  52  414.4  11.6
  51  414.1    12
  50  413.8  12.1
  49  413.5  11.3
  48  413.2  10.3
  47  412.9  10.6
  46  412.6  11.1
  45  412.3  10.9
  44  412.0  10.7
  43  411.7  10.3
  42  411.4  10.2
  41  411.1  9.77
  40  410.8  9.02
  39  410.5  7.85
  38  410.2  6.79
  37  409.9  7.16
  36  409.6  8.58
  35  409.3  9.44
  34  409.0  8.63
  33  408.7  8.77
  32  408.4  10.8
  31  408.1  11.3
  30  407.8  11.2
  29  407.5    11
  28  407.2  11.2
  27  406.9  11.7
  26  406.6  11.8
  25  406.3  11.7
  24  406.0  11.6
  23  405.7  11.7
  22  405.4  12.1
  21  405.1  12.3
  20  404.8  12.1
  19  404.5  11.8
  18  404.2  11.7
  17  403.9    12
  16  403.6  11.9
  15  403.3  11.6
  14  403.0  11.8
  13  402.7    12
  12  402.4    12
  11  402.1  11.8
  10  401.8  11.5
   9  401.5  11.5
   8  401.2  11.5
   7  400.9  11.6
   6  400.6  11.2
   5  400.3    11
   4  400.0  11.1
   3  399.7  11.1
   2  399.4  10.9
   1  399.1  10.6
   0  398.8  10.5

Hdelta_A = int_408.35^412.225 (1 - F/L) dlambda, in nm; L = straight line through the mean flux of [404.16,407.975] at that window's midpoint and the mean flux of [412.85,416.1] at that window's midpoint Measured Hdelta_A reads 0.83 nm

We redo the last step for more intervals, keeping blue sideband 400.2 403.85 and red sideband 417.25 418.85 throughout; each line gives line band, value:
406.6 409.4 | 0.224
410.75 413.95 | 0.198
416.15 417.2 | -0.039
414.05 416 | -0.059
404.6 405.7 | -0.052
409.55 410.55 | 0.344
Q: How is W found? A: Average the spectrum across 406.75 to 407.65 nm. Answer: 11.3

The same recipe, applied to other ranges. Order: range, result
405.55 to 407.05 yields 11.7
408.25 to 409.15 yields 9.4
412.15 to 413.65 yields 10.8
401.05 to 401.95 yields 11.5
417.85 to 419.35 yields 11.4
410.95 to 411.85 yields 10.1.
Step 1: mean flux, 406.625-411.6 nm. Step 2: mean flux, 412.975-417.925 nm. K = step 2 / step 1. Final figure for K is 1.2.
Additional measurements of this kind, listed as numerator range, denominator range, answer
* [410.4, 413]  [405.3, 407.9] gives 0.87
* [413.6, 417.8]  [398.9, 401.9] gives 1.03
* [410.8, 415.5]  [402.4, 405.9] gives 0.92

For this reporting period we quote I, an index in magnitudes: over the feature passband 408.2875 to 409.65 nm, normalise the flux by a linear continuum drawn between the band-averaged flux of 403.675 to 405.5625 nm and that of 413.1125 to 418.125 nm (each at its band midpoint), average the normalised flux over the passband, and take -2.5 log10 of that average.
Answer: 0.26 mag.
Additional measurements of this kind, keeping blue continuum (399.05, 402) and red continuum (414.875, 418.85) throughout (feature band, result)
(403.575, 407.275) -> -0.051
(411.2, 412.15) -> 0.097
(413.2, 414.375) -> -0.021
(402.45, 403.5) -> -0.054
